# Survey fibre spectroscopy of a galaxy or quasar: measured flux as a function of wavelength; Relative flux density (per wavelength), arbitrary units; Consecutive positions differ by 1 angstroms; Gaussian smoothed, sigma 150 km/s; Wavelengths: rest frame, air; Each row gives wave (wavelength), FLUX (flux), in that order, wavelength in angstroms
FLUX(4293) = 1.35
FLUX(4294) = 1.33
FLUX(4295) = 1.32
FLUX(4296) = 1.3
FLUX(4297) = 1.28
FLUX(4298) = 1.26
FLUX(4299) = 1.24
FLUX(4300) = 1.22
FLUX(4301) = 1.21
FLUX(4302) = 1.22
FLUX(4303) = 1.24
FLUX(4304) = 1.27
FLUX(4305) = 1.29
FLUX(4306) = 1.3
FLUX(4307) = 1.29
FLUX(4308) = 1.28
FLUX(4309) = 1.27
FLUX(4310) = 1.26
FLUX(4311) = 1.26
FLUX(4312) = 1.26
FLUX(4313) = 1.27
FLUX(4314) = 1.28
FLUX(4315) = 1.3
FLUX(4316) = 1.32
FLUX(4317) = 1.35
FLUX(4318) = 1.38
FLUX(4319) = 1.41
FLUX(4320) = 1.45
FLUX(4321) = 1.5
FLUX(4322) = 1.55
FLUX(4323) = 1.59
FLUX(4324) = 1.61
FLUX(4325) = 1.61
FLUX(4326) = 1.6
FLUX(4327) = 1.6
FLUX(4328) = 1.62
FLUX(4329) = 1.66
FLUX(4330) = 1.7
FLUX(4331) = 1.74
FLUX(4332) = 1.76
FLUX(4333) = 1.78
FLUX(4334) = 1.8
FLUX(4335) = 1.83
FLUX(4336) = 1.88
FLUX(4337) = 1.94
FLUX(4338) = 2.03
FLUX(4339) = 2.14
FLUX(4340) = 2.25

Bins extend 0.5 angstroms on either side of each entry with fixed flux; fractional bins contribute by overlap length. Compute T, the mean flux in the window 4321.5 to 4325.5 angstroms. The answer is 1.59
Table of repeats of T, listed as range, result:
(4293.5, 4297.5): 1.31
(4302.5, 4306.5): 1.27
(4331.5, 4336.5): 1.81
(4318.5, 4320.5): 1.43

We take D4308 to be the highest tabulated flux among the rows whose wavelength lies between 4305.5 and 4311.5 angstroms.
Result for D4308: 1.3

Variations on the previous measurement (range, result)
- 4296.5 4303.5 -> 1.28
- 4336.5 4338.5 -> 2.03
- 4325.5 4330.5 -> 1.7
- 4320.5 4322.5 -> 1.55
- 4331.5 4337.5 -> 1.94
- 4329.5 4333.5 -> 1.78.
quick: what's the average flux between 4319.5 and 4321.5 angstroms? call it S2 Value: 1.48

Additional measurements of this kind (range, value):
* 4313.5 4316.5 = 1.3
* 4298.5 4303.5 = 1.23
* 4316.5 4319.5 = 1.38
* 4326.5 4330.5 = 1.65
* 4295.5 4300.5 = 1.26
